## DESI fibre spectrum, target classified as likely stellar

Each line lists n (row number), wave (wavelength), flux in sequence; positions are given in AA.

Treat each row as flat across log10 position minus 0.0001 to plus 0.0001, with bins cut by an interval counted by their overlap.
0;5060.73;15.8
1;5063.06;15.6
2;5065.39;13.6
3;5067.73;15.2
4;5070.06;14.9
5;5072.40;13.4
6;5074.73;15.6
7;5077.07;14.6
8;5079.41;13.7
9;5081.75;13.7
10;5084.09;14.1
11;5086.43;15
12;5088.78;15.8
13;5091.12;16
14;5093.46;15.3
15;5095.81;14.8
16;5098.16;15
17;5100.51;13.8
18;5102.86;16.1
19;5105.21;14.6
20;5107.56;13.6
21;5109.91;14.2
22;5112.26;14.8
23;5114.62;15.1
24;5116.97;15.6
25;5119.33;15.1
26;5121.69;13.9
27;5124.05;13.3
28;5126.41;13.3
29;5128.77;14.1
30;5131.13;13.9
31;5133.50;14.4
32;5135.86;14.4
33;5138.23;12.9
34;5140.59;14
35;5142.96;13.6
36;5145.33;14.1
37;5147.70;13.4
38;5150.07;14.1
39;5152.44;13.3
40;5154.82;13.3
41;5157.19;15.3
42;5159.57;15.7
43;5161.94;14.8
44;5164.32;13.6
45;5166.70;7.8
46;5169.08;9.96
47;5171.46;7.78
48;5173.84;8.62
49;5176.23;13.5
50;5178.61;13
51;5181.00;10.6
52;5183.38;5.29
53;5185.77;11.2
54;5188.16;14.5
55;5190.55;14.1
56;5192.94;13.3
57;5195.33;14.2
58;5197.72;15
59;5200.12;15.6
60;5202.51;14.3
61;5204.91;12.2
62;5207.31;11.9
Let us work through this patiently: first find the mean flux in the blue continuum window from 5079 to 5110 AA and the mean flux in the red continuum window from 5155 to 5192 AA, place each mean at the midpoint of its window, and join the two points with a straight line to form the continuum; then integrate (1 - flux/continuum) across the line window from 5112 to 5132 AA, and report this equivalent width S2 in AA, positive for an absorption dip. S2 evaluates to -0.9 AA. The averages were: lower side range 14.7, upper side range 11.8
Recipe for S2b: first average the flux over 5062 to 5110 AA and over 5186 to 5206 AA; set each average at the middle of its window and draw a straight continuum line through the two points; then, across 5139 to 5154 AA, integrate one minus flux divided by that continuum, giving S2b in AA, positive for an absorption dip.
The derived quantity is 0.6 AA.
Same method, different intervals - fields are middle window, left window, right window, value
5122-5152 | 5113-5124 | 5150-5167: 1.04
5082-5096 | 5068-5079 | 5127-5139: -0.64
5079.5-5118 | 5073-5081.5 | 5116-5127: -1.21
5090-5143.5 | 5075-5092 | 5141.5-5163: 0.10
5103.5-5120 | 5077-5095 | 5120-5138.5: -0.61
